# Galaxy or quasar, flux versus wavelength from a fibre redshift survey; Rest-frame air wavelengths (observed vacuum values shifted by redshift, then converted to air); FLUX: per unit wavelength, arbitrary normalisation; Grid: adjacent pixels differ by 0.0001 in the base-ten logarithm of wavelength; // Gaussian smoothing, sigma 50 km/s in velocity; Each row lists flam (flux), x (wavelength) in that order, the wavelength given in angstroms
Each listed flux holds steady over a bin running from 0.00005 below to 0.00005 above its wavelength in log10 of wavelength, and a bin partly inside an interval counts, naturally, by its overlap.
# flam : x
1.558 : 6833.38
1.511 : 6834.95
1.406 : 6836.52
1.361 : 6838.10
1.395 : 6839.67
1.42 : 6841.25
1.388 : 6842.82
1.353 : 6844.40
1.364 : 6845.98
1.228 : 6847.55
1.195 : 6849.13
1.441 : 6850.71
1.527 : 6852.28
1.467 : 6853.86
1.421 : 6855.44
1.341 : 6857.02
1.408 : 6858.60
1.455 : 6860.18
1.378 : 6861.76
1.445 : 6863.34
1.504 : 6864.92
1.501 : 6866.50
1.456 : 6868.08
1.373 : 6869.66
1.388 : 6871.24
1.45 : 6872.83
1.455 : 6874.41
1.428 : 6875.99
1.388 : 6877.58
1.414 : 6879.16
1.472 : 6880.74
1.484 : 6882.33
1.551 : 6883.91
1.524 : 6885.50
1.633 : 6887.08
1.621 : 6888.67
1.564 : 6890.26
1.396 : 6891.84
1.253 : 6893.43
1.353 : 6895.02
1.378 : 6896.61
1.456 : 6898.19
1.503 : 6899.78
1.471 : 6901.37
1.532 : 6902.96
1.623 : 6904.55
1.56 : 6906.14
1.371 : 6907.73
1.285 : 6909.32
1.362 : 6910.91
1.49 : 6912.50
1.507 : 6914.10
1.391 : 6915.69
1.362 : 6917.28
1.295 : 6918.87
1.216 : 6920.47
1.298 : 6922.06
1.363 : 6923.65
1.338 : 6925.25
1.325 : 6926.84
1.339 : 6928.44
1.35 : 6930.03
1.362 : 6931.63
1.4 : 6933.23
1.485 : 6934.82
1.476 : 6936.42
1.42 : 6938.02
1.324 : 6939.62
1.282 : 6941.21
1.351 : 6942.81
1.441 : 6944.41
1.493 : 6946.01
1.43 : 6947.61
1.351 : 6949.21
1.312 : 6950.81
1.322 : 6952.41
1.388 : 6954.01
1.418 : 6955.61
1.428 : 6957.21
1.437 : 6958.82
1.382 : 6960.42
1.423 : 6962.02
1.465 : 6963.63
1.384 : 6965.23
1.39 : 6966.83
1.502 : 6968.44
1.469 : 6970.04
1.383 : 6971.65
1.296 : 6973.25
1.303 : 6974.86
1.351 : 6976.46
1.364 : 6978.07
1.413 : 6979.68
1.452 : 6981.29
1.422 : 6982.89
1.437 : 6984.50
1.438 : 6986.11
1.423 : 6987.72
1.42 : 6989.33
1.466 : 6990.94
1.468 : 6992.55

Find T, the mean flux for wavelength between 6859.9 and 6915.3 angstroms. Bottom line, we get 1.46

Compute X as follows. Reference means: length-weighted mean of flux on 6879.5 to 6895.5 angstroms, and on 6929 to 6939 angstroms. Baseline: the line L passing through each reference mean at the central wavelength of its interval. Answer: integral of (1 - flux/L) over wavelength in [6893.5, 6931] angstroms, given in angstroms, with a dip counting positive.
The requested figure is 1.3 angstroms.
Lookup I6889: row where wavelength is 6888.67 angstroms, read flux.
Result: 1.621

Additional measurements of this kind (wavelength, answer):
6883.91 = 1.551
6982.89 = 1.422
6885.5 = 1.524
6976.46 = 1.351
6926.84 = 1.325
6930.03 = 1.35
